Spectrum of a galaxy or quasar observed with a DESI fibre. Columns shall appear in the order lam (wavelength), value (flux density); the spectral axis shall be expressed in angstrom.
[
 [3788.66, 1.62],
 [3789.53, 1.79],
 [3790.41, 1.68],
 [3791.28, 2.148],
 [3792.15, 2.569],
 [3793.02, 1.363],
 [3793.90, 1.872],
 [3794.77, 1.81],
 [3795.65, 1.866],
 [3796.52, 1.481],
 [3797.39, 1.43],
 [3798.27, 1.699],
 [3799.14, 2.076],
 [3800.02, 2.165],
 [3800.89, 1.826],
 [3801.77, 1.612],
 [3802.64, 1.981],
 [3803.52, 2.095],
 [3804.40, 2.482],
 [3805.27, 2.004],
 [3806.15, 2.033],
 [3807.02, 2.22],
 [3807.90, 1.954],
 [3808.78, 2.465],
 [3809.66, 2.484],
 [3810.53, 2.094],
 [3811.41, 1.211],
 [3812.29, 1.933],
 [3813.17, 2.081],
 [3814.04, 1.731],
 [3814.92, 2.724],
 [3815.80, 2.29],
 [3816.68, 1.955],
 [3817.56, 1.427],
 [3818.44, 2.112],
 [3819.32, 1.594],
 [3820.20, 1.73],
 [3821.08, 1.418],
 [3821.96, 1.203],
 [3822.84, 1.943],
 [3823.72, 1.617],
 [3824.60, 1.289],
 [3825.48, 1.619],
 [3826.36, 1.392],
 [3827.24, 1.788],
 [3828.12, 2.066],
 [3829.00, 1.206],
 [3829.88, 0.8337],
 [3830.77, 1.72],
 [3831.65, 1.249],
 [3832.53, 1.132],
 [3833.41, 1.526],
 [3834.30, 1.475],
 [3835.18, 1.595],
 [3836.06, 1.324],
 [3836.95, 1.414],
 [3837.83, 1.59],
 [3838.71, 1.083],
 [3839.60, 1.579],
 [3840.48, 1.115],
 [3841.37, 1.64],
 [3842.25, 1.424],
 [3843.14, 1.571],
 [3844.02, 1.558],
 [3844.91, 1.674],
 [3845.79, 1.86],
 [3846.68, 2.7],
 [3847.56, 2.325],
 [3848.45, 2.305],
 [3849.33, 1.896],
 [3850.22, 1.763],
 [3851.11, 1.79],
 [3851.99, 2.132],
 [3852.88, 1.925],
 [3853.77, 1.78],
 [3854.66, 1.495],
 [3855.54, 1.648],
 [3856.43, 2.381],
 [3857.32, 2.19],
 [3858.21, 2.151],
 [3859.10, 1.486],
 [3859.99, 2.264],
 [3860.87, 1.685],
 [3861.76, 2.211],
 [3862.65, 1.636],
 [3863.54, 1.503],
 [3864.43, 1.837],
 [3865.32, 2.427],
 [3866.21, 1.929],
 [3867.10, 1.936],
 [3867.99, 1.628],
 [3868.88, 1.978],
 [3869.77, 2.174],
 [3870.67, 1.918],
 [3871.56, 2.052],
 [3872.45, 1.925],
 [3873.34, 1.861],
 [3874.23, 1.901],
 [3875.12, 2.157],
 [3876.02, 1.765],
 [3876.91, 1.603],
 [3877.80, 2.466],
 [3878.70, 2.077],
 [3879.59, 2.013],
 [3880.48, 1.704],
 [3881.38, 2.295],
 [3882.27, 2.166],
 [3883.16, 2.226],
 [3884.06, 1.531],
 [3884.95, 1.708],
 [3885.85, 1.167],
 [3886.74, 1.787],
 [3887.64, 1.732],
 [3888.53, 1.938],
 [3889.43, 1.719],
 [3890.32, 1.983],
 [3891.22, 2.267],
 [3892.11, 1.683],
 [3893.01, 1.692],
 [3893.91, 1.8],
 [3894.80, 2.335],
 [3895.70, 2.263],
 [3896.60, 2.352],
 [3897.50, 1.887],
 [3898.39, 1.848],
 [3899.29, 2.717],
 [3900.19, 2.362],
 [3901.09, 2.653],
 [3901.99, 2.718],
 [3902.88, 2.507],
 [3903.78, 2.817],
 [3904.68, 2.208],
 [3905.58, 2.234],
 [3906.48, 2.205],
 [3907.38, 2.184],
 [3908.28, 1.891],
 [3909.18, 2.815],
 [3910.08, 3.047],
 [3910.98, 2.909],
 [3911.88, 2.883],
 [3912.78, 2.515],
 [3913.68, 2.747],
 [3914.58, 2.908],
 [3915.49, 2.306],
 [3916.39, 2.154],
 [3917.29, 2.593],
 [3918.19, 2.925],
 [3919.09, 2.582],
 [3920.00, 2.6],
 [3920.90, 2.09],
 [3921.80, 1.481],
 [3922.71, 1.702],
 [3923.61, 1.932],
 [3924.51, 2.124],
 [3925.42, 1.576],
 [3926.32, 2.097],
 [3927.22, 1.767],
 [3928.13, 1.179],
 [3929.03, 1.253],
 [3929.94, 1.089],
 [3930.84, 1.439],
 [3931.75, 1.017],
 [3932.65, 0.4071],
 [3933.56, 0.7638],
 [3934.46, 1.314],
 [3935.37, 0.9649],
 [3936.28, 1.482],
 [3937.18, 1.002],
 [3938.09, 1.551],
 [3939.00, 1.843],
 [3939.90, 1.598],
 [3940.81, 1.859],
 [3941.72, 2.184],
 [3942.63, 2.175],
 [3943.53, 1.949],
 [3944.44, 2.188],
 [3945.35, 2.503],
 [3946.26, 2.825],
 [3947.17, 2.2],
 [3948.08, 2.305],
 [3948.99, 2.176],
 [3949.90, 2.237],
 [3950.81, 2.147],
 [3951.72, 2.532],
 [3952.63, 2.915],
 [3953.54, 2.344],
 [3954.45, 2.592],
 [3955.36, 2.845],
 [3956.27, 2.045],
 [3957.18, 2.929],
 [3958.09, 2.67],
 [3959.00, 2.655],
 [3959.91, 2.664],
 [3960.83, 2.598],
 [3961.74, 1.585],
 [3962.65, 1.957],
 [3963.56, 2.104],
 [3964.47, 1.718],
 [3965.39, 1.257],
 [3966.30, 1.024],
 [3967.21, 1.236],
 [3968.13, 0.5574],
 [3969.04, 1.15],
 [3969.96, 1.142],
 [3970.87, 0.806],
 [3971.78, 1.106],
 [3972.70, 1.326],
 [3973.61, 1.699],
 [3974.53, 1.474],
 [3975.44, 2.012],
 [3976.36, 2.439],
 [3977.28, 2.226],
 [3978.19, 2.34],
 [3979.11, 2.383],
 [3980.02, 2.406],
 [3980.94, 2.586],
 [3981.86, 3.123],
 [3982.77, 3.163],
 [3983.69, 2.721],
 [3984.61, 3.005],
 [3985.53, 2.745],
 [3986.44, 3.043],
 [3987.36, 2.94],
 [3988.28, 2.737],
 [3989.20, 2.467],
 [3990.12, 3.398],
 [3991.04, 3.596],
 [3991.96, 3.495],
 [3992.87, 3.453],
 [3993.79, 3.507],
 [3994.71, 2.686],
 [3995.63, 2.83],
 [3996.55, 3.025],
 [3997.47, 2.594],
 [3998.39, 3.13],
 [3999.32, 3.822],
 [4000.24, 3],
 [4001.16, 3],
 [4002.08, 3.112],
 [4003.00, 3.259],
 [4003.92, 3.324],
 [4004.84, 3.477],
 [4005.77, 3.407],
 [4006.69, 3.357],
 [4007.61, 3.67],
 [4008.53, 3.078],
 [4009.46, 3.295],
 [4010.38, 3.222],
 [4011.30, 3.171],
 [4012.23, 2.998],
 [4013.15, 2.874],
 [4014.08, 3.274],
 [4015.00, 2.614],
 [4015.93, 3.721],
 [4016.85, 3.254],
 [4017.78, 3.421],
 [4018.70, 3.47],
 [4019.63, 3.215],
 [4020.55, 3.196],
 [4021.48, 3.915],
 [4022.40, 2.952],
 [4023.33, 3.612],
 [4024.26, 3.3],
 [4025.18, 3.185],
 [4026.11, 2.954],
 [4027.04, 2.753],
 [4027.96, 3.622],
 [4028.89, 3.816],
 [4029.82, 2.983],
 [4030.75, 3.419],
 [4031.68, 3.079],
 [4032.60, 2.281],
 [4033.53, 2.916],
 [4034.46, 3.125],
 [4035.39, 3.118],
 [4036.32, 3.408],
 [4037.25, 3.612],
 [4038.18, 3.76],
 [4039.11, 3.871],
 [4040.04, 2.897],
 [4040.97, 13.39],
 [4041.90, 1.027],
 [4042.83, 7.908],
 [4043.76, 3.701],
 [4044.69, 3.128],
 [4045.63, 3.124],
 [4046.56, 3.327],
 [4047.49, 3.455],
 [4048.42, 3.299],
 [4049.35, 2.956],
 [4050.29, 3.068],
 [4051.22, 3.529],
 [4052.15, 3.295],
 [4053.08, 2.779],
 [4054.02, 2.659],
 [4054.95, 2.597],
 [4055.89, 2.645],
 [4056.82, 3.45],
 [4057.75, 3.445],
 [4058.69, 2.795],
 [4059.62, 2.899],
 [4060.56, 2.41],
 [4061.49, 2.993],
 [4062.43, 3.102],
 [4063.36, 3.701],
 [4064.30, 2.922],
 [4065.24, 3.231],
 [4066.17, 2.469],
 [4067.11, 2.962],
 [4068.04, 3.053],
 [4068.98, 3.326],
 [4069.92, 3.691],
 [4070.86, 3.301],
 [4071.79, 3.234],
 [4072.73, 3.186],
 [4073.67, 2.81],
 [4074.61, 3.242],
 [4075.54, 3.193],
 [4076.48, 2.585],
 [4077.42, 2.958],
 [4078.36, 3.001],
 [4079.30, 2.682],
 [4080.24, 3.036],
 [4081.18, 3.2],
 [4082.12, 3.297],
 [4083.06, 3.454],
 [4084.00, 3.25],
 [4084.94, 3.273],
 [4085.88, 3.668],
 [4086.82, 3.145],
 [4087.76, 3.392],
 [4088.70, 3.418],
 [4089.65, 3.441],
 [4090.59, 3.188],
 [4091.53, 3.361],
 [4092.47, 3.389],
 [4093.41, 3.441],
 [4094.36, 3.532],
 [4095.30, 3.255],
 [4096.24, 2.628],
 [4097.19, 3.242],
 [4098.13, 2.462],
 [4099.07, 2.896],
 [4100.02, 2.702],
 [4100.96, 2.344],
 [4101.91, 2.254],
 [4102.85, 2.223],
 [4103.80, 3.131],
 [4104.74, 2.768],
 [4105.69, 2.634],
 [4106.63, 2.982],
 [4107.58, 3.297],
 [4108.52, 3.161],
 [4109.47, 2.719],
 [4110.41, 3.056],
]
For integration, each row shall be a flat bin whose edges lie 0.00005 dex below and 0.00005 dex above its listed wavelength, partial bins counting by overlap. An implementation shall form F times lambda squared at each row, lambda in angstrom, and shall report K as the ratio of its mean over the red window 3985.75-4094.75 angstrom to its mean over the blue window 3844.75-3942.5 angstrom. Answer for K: 1.79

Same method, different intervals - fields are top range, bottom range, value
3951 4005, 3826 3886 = 1.47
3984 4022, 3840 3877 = 1.82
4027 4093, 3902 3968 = 1.73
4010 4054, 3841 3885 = 1.98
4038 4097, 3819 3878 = 2.15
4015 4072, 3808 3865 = 2.16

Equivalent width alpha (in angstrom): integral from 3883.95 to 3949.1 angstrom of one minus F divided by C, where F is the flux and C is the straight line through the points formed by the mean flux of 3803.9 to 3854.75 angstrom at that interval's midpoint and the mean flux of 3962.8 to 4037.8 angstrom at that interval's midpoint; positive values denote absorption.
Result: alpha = 7.4 angstrom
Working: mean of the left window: 1.75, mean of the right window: 2.8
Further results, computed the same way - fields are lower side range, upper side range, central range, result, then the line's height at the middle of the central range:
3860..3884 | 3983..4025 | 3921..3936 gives 6.52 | 2.49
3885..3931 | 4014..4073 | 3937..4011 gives 8.32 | 2.75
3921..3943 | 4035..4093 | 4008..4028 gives -3.68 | 2.73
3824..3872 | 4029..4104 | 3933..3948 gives 3.86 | 2.39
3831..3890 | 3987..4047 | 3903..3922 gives -1.20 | 2.35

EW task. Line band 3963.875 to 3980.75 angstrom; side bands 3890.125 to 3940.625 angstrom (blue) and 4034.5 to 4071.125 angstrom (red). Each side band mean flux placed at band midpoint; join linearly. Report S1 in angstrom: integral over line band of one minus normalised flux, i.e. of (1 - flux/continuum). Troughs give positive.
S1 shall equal 6.7 angstrom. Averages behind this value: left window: 2.02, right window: 3.49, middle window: 1.59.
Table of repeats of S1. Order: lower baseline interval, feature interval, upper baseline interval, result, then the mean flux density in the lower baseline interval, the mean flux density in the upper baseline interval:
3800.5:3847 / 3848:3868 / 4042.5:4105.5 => 0.0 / 1.73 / 3.14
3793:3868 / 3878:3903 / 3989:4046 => 3.1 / 1.79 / 3.45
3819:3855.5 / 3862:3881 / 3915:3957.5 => -2.2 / 1.62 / 1.95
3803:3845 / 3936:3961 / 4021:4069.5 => 3.9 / 1.7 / 3.41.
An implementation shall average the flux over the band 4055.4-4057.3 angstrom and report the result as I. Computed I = 3.05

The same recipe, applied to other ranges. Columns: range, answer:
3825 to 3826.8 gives 1.5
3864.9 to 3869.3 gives 1.98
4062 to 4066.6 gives 3.09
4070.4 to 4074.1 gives 3.14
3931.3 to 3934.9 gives 0.876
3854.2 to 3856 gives 1.58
